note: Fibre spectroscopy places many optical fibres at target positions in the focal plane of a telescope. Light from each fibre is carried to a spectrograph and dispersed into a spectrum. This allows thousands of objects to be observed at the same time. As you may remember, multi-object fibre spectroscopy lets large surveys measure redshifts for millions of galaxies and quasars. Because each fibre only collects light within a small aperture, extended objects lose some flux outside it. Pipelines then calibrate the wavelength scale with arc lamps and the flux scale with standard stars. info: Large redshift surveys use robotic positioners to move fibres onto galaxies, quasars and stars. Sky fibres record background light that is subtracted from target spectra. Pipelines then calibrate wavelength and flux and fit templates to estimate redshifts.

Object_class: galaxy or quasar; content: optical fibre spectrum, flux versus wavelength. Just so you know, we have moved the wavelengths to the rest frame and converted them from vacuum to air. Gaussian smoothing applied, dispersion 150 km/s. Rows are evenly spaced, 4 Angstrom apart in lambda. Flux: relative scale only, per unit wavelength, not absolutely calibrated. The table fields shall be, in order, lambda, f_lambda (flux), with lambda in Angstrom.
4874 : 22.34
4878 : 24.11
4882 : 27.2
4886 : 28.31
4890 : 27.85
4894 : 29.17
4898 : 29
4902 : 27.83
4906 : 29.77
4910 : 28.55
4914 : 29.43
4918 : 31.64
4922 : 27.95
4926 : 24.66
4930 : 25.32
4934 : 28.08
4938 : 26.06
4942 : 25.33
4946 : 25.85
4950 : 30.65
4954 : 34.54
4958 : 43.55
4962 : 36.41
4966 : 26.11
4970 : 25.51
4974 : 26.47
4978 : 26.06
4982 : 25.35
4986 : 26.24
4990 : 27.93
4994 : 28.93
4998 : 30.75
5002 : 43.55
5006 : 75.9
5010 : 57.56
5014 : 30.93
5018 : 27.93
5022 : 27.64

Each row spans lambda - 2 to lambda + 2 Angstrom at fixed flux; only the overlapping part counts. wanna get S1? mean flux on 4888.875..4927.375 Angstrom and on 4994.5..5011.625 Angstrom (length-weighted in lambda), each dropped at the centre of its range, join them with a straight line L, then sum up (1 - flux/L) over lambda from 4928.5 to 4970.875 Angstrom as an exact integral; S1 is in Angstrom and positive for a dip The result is 8.95 Angstrom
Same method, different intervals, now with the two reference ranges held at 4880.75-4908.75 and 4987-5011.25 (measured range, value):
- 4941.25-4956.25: 2.7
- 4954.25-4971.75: 2.1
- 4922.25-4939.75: 3.8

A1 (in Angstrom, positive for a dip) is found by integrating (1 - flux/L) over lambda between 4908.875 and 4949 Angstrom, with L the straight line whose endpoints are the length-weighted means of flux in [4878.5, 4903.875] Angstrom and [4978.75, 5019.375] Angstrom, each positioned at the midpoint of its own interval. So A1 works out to 4.9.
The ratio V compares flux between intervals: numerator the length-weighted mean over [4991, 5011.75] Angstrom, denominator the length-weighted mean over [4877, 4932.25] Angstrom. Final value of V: 1.7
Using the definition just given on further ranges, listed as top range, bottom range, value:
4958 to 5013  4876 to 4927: 1.25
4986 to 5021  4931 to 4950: 1.47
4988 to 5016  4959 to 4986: 1.50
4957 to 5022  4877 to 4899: 1.25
